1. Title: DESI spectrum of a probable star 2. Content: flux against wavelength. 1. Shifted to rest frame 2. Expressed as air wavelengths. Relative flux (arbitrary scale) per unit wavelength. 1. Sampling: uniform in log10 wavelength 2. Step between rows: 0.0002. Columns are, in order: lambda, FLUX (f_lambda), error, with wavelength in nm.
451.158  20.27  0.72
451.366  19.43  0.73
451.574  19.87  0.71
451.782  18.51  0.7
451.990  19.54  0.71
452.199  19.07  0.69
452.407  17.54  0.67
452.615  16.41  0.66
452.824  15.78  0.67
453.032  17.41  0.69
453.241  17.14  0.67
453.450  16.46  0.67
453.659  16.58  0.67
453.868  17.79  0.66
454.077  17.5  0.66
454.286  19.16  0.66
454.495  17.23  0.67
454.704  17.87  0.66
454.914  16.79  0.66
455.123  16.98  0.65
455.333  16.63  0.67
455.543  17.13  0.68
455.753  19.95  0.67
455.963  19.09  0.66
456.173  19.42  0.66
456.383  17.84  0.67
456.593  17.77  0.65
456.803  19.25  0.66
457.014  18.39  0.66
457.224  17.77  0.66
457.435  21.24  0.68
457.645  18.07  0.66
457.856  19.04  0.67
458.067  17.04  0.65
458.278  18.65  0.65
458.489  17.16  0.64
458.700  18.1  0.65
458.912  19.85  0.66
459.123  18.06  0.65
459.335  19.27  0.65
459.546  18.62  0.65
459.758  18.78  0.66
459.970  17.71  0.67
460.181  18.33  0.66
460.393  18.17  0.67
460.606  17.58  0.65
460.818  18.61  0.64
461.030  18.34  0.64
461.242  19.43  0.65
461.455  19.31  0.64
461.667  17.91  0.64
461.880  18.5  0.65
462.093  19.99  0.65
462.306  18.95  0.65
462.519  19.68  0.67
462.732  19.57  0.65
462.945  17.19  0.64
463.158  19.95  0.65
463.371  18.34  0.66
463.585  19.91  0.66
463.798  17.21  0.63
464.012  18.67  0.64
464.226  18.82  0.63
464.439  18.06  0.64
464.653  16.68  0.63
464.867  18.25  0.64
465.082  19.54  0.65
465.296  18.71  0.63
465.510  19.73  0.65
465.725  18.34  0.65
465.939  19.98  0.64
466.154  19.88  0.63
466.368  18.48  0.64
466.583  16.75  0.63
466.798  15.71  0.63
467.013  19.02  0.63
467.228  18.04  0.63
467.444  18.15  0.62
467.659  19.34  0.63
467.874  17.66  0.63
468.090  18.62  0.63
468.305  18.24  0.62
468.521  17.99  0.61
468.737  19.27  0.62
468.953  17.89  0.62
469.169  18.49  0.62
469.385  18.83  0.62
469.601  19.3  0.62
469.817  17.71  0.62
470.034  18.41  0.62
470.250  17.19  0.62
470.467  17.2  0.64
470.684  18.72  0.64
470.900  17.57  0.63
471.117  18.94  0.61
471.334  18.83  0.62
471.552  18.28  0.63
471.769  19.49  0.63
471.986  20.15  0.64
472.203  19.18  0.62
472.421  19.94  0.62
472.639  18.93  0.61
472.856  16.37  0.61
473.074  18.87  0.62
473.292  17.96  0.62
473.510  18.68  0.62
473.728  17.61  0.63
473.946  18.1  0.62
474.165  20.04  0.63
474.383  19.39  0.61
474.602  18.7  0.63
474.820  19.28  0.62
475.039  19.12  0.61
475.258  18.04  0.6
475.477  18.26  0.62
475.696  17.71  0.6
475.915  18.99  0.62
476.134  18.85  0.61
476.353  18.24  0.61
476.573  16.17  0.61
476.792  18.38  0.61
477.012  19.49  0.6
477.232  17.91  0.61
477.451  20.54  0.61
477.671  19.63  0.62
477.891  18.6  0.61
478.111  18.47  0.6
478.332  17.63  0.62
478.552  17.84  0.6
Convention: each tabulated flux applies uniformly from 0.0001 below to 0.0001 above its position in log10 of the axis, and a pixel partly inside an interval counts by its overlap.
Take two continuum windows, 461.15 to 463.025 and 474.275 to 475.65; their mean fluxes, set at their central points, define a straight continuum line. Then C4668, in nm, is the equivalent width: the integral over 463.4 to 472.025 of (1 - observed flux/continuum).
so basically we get 0.20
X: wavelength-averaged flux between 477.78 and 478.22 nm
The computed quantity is 18.5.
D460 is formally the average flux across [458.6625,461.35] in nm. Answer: 18.5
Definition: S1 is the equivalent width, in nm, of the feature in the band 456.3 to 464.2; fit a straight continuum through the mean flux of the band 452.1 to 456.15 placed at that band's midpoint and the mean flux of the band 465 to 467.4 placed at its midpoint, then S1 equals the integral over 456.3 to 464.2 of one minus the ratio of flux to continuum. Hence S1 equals -0.25 nm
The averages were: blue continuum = 17.5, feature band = 18.6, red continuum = 18.5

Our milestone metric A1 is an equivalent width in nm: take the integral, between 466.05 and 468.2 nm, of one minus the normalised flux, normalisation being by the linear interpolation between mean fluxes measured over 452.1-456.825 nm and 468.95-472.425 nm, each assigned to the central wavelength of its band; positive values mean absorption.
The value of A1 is 0.03 nm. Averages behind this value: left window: 17.7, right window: 18.6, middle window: 18.2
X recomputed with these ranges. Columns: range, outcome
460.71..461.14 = 18.5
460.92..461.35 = 18.9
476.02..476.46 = 18.6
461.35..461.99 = 18.6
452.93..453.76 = 16.9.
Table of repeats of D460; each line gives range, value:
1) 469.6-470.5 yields 17.9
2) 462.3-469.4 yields 18.5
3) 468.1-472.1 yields 18.5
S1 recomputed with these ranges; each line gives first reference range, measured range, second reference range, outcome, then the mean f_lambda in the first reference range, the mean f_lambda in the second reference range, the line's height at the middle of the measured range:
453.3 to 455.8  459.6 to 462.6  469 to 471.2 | -0.15 nm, 17.4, 18.2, 17.8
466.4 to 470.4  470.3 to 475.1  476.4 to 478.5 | -0.09 nm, 18.1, 18.5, 18.3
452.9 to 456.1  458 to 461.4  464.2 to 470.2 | -0.09 nm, 17.6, 18.4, 17.9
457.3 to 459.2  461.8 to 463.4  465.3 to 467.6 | -0.05 nm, 18.6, 18.4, 18.5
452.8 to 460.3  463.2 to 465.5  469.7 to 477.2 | -0.03 nm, 18.1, 18.5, 18.3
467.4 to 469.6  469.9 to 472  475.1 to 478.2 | 0.01 nm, 18.5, 18.5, 18.5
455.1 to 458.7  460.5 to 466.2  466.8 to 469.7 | -0.12 nm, 18.3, 18.4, 18.4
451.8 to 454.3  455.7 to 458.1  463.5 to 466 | -0.12 nm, 17.5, 18.6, 17.9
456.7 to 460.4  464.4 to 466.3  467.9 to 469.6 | -0.03 nm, 18.5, 18.5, 18.5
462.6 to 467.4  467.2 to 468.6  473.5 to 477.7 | 0.02 nm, 18.5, 18.6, 18.5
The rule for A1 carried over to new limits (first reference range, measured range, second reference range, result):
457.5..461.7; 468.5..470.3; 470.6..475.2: 0.03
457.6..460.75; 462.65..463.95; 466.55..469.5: -0.03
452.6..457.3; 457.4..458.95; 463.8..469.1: -0.05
